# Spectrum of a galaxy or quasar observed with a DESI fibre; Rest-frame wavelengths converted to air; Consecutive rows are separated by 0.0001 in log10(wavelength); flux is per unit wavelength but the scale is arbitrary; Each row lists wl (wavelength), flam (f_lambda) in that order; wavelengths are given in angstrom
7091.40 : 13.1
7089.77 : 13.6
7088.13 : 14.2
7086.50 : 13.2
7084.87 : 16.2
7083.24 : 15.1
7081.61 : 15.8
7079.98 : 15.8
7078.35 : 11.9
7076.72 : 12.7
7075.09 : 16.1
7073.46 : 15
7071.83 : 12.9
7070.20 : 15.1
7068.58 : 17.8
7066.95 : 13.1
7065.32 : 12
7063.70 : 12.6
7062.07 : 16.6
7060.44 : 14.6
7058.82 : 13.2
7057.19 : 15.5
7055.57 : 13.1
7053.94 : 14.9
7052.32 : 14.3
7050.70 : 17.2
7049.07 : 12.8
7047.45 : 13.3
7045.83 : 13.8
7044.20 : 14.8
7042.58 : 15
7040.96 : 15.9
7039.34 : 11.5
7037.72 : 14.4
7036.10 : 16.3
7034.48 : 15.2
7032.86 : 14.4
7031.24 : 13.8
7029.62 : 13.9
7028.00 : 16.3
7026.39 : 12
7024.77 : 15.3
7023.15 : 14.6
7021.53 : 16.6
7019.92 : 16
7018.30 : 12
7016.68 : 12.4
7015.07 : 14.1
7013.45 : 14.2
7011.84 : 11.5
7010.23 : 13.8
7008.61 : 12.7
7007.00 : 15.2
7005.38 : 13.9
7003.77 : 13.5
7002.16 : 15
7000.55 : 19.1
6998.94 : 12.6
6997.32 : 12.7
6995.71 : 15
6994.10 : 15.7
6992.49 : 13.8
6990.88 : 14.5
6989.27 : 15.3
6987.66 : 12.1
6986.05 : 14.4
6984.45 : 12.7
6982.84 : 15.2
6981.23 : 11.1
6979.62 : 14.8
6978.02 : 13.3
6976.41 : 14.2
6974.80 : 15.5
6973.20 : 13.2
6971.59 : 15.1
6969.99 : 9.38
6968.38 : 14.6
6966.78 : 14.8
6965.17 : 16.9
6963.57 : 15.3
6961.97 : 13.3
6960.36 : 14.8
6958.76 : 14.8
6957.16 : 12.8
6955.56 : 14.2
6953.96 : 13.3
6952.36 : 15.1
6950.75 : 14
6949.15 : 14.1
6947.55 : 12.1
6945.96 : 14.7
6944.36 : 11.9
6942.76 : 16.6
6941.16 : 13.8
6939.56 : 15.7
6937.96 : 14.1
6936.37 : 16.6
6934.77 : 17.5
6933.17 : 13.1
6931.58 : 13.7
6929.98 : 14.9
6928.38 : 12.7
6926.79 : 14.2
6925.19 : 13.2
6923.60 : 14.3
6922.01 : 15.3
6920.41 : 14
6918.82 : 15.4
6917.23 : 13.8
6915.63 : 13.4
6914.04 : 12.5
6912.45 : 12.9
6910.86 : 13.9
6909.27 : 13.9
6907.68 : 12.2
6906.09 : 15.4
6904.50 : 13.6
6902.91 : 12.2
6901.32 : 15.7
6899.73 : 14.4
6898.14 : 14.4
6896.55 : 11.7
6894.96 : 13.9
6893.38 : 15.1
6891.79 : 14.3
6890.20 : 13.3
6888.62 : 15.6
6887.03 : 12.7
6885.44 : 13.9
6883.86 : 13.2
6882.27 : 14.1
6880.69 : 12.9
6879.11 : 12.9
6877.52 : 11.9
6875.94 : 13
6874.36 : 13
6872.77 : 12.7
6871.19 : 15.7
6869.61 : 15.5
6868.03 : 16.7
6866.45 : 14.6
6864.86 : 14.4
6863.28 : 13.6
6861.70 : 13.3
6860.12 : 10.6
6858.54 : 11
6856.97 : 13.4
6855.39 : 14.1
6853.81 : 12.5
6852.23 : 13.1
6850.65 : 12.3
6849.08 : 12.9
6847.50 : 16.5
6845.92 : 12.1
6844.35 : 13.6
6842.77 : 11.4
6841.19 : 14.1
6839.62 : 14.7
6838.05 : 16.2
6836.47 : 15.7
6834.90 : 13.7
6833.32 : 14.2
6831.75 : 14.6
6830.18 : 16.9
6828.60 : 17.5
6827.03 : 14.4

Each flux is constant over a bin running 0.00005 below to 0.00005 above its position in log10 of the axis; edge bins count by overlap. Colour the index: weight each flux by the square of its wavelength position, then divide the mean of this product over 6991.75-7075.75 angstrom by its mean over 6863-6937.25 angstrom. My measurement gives 1.07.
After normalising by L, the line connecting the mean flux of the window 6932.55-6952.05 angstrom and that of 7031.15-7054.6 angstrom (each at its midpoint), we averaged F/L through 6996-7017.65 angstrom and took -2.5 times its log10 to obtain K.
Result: 0.05 mag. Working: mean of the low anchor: 14.5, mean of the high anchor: 14.5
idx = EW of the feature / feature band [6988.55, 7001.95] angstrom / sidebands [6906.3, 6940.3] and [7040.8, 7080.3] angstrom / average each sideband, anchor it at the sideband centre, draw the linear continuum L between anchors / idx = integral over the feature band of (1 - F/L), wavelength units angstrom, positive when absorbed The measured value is -0.5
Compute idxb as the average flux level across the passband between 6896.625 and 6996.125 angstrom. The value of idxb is 14.1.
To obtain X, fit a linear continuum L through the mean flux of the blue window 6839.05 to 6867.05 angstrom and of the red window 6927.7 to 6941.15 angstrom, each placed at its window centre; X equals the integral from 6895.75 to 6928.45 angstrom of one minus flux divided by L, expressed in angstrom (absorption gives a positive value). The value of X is 1.21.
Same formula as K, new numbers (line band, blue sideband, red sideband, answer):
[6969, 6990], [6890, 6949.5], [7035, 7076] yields 0.05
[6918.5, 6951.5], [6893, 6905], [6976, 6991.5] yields -0.04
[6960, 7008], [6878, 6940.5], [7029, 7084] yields 0.00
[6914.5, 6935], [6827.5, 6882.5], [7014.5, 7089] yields -0.01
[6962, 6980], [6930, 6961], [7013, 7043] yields 0.01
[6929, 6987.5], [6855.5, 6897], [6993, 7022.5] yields -0.02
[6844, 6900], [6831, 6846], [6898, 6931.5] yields 0.04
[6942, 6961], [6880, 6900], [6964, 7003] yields 0.00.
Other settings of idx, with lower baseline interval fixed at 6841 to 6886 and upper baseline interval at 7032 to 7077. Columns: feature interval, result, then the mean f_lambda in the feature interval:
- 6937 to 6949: -0.3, 14.2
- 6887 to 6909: -0.6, 13.9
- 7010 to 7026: 0.3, 14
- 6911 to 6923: -0.2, 13.9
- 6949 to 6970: -0.5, 14.3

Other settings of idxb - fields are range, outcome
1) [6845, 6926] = 13.7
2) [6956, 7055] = 14.2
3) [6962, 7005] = 14.2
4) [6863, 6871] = 15.1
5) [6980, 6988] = 13.2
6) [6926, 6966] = 14.4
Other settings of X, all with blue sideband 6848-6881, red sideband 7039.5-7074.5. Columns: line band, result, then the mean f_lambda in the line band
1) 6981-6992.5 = 0.23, 13.8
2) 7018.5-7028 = -0.41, 14.8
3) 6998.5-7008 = -0.54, 14.9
